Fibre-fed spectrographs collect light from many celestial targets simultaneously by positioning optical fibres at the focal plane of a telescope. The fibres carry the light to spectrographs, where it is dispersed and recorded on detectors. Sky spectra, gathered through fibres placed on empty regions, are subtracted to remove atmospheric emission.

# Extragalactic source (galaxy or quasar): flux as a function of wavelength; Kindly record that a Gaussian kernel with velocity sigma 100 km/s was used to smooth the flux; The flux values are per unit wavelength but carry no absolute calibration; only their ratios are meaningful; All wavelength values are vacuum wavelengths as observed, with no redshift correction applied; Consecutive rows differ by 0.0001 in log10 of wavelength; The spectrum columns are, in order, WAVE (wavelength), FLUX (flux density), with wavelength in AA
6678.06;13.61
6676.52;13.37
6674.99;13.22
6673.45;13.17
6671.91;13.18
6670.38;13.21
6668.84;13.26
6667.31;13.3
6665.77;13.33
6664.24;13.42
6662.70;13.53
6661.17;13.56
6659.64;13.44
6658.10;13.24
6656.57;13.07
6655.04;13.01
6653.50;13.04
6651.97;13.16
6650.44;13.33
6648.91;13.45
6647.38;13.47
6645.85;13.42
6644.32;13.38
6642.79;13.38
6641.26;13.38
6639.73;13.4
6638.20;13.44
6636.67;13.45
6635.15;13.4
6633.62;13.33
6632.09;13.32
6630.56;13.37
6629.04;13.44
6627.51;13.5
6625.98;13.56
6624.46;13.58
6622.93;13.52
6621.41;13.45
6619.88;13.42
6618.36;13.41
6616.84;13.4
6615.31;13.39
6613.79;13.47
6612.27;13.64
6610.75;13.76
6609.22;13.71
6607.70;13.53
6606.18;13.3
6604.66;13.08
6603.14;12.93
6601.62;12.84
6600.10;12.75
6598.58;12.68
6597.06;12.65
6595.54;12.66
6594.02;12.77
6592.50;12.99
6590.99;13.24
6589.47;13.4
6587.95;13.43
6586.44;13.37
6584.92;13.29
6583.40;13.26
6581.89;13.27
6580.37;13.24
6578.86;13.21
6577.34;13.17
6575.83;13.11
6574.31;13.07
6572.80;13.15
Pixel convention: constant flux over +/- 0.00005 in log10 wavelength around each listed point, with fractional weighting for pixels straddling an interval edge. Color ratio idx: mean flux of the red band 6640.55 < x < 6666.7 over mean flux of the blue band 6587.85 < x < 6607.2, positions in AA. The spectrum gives 1.0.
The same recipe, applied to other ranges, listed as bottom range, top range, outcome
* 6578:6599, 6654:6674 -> 1.01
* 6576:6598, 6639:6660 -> 1.01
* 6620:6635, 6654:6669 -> 0.99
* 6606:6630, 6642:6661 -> 0.98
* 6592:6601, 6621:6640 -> 1.06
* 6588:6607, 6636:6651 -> 1.03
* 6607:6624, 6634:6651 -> 0.99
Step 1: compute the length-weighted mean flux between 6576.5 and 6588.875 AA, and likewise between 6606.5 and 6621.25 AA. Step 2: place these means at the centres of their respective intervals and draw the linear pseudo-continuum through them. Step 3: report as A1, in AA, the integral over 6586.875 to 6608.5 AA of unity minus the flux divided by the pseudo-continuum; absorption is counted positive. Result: 0.6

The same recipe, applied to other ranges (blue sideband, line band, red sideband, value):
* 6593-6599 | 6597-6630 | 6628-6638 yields -0.8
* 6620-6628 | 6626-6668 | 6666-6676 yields 0.1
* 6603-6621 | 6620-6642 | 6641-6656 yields -0.1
